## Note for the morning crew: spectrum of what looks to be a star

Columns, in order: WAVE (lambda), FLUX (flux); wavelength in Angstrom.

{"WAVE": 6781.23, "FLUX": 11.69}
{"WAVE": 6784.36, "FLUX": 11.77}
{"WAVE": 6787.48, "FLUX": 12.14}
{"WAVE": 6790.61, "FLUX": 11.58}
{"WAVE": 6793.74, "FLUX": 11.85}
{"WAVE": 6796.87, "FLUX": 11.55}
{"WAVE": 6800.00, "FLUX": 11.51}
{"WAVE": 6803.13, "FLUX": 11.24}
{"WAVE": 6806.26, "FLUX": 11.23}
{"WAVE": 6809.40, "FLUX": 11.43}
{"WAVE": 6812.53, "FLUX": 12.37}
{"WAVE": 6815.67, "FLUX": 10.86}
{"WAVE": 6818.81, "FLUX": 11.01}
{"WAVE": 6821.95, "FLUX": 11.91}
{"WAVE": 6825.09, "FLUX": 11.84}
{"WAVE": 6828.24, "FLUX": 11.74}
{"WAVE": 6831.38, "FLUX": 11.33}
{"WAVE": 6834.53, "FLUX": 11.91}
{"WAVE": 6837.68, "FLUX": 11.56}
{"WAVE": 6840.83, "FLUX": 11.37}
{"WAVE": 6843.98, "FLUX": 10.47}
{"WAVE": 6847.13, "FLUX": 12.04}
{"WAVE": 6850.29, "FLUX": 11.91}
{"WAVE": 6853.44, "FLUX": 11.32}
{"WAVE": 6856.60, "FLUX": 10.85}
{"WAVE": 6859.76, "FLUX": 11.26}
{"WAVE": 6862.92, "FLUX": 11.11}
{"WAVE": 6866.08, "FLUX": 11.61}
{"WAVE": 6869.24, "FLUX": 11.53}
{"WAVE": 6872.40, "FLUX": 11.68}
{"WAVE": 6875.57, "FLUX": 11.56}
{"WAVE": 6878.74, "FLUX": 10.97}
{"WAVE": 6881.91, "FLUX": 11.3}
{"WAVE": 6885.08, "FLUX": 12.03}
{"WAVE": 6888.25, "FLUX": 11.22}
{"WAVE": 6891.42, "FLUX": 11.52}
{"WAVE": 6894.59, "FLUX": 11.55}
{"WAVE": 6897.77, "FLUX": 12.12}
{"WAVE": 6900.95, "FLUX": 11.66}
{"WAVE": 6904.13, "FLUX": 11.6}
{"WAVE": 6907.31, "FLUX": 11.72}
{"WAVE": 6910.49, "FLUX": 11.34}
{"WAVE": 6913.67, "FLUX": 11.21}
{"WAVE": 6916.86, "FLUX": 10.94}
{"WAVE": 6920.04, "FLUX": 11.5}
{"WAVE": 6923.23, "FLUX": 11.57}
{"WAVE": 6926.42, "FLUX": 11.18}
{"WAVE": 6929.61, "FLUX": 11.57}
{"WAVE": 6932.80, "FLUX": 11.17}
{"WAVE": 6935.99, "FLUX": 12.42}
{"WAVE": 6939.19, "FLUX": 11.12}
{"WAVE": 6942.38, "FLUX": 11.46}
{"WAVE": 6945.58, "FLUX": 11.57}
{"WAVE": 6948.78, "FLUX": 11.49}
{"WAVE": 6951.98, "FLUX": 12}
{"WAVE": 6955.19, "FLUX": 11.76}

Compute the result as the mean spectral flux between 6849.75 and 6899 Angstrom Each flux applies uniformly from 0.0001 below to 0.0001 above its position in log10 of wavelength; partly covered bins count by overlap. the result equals 11.5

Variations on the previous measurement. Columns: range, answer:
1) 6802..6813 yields 11.5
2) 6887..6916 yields 11.5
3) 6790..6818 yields 11.5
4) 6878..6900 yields 11.6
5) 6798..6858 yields 11.5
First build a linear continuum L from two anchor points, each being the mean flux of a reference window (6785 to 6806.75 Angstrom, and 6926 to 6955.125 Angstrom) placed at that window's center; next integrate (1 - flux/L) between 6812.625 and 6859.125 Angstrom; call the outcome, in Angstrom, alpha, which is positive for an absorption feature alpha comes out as 0.6 Angstrom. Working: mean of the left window 11.6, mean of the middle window 11.5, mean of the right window 11.6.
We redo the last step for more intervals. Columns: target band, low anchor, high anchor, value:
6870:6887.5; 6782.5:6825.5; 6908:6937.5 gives 0.0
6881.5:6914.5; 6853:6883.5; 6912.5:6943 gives -0.6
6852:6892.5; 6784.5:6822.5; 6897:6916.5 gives 0.6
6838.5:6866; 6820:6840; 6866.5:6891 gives 0.7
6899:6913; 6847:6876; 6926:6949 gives -0.1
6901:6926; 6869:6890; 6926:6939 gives 0.3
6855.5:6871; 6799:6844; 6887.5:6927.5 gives 0.3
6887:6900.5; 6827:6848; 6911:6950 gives -0.2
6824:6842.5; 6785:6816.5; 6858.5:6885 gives -0.2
